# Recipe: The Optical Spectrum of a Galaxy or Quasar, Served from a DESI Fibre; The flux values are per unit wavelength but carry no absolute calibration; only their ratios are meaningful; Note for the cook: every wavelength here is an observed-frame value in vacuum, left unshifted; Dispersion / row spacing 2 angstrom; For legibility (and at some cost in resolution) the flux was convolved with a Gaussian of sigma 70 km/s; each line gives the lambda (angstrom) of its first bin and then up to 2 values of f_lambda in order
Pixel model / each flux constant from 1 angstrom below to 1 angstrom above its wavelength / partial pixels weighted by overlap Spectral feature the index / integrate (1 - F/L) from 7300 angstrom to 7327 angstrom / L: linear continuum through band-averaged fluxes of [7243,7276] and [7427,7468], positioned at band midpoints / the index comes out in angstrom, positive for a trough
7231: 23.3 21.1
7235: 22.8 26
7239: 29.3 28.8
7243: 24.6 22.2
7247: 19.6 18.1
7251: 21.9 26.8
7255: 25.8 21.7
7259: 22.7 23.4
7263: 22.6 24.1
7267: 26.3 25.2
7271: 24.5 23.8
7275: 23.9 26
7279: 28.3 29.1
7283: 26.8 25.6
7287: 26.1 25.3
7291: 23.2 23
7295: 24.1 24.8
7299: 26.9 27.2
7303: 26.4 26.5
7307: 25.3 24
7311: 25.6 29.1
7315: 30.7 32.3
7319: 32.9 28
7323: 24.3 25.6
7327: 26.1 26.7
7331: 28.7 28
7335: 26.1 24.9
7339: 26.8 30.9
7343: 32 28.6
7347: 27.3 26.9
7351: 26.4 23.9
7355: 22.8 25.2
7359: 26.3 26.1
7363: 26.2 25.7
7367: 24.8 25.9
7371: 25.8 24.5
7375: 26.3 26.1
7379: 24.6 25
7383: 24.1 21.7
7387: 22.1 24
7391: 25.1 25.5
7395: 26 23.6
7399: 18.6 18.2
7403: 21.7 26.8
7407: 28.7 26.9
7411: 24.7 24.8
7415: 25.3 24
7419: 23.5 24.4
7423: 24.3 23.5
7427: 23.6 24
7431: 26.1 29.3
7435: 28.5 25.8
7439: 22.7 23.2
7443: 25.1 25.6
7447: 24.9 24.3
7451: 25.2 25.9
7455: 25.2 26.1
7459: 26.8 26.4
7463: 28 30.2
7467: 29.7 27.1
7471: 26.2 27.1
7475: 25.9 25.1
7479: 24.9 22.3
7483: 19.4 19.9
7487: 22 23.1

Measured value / -3.76 angstrom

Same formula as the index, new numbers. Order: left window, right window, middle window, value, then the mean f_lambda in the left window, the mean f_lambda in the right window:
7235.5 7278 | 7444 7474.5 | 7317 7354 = -3.7 angstrom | 24.1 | 26.6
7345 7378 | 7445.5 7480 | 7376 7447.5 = 4.3 angstrom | 25.7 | 26.4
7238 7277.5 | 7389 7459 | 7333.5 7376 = -3.3 angstrom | 24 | 24.8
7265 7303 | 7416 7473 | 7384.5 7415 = 2.0 angstrom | 25.5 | 25.7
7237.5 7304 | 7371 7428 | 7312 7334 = -3.4 angstrom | 24.8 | 24.2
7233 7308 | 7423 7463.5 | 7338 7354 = -1.8 angstrom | 24.8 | 25.4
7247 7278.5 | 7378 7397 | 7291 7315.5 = -2.1 angstrom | 23.7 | 24.2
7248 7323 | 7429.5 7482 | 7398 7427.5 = 2.3 angstrom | 25.6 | 26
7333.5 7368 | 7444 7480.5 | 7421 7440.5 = 0.9 angstrom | 26.5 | 26.3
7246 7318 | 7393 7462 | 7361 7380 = -0.5 angstrom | 25.2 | 24.8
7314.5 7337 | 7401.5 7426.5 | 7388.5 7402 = 1.3 angstrom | 27.9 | 24.7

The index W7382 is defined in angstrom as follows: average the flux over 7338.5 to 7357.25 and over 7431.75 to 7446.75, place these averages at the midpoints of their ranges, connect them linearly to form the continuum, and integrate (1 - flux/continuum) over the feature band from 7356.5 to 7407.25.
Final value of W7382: 4.1 angstrom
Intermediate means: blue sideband 27.2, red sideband 25.7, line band 24.5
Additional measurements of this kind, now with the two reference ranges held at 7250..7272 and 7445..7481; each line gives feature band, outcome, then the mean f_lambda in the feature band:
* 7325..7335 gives -0.90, 27.1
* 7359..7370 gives -0.25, 25.8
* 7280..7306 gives -1.42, 25.8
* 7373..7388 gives 0.65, 24.3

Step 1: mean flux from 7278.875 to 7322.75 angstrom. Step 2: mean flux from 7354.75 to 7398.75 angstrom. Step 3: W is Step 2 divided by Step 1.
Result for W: 0.93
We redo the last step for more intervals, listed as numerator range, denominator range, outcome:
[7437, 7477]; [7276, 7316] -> 0.99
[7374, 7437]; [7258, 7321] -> 0.94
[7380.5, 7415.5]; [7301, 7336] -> 0.88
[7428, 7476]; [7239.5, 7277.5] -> 1.10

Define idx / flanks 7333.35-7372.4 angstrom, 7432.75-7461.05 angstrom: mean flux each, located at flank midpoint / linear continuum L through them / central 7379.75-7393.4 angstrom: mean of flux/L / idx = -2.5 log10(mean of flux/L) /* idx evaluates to 0.10 mag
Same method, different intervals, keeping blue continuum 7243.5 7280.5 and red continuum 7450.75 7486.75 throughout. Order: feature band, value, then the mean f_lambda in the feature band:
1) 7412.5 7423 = 0.03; 24.4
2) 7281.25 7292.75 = -0.06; 25.5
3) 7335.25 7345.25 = -0.16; 28.5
